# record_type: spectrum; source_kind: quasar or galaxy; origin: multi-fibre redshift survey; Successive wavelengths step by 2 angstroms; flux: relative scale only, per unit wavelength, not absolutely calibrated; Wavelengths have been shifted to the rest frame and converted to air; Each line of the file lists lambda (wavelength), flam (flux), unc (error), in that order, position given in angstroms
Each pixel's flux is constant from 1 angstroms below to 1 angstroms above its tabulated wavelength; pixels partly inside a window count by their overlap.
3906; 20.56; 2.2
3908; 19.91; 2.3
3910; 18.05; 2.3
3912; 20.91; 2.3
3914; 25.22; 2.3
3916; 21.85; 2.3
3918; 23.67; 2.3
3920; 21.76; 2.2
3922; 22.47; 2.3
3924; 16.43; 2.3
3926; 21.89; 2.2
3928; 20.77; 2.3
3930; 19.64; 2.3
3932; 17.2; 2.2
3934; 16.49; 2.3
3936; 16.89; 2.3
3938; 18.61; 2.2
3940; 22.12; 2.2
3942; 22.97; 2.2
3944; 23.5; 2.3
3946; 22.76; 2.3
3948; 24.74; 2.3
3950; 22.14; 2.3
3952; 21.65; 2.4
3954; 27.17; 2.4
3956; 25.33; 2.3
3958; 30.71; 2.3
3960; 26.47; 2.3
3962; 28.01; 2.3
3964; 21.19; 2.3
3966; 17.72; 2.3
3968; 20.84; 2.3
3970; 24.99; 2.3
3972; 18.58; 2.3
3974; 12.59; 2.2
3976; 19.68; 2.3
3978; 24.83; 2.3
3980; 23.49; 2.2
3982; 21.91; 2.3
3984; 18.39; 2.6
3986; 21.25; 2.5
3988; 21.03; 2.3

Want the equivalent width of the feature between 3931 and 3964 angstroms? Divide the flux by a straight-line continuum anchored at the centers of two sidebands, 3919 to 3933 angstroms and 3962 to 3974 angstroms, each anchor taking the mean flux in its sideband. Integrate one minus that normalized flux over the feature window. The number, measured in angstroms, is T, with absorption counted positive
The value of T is -4.1 angstroms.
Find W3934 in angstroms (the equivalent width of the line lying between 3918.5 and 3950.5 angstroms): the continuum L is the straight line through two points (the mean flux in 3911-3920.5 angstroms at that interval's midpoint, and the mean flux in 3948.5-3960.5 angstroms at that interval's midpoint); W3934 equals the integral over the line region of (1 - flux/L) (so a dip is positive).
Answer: 4.53 angstroms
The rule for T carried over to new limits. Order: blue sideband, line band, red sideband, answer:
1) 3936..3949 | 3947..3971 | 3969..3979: -3.7 angstroms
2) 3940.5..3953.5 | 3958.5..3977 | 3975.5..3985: 0.8 angstroms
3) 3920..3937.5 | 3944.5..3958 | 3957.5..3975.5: -2.3 angstroms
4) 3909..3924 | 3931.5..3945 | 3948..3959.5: 2.3 angstroms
